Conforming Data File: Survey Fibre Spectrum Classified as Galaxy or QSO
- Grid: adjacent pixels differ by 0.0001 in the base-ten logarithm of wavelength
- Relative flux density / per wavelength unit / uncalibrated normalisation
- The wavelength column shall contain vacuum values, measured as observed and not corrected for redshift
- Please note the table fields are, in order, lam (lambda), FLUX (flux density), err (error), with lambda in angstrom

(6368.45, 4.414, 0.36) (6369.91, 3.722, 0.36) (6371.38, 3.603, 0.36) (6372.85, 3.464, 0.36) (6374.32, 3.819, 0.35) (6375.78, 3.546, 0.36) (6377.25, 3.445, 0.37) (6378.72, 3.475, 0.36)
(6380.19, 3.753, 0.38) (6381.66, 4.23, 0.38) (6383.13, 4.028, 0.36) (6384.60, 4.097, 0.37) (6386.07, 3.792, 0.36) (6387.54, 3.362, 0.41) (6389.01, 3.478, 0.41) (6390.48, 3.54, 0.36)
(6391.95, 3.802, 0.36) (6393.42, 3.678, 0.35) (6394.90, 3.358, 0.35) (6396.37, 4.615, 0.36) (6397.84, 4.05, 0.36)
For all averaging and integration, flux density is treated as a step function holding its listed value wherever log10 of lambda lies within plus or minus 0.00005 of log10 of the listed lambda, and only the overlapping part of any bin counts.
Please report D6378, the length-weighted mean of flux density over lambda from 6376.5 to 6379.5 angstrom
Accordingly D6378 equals 3.46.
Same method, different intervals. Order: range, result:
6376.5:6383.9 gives 3.78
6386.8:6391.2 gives 3.46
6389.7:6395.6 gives 3.59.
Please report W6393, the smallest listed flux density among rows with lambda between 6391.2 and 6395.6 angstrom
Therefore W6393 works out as 3.358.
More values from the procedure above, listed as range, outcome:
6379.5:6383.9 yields 3.753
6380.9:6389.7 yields 3.362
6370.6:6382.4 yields 3.445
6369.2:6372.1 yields 3.603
